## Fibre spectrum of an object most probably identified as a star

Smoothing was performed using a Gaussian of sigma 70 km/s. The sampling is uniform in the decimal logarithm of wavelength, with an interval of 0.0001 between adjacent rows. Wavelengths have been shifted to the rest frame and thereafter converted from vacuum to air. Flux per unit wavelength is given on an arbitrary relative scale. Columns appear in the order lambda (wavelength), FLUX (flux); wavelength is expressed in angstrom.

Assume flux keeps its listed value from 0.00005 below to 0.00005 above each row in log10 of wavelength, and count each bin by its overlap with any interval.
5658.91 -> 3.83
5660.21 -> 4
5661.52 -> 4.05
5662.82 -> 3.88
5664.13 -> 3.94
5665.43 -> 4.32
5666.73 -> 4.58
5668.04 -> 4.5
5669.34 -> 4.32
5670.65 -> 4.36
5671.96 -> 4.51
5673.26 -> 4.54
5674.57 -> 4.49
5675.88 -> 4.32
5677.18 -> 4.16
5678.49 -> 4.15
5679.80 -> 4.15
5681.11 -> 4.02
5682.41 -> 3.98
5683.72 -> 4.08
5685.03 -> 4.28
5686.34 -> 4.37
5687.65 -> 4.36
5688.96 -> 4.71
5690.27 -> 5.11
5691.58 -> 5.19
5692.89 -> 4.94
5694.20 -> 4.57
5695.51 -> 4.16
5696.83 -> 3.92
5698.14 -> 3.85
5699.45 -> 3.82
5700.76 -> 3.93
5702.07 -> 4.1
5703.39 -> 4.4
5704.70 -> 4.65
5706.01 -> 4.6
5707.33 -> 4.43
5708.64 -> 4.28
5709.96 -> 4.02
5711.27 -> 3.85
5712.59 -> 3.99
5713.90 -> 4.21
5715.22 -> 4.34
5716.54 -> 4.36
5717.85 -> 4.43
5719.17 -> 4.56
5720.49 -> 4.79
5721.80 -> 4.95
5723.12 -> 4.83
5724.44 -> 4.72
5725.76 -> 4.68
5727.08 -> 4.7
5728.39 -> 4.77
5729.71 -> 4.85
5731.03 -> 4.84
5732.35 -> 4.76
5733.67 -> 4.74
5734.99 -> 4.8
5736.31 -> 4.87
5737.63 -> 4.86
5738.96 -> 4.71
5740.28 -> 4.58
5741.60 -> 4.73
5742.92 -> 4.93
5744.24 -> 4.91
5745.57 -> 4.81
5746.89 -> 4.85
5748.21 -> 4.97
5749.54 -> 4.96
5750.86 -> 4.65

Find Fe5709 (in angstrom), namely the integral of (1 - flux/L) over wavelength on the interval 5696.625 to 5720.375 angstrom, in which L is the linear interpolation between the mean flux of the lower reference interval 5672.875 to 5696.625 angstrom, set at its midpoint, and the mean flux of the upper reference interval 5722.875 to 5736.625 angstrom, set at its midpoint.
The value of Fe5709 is 1.94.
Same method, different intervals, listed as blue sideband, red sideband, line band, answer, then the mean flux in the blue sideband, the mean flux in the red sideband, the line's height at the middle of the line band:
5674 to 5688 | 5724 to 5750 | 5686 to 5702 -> -0.2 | 4.21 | 4.8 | 4.35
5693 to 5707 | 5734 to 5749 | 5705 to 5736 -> -0.2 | 4.23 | 4.82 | 4.52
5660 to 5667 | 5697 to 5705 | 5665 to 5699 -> -2.3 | 4.11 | 4.09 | 4.1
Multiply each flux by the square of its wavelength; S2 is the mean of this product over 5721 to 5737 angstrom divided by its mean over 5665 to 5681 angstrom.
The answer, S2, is 1.1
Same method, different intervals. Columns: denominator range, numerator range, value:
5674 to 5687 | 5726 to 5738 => 1.16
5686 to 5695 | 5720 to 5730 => 1.02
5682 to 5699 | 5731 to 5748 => 1.10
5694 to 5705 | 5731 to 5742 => 1.17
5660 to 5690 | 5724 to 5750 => 1.15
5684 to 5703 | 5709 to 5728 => 1.03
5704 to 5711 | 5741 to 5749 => 1.13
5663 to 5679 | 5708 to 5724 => 1.03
